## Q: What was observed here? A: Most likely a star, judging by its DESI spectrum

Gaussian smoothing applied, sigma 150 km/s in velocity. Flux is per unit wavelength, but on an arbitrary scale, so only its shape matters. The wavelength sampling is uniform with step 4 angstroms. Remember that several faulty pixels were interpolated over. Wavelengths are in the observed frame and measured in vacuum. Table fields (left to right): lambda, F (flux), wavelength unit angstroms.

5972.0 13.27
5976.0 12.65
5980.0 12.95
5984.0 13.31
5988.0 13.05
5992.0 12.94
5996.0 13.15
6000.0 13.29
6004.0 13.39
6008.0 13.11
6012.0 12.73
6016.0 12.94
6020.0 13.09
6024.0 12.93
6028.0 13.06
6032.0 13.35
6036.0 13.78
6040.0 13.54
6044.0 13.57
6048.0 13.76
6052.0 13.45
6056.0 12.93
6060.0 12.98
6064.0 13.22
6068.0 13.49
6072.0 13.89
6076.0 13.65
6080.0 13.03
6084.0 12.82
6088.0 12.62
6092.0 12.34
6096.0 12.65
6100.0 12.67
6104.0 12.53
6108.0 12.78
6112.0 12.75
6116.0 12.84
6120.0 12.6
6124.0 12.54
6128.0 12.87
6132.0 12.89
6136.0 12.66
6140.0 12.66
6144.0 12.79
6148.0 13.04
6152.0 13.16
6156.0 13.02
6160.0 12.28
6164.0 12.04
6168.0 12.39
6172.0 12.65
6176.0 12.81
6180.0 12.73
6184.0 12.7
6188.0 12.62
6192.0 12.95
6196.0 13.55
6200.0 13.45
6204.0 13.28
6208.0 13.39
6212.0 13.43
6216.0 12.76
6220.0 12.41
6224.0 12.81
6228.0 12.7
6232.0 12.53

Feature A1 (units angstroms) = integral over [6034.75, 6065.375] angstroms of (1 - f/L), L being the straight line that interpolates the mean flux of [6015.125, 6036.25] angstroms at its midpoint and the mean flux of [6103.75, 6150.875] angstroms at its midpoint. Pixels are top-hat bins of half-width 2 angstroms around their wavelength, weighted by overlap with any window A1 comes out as -0.79 angstroms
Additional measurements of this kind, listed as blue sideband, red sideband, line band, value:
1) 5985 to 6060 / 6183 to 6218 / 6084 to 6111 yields 1.2 angstroms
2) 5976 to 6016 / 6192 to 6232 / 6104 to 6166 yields 1.6 angstroms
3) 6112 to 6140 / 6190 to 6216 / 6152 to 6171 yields 0.7 angstroms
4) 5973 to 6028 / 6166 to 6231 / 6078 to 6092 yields 0.3 angstroms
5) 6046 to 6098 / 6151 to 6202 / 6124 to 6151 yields 0.2 angstroms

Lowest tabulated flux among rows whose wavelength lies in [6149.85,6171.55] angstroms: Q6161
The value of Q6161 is 12.04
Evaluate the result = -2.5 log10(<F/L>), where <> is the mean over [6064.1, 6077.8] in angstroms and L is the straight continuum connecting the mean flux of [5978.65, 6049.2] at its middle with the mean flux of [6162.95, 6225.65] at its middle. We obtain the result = -0.04 mag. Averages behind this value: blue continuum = 13.2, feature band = 13.6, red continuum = 12.9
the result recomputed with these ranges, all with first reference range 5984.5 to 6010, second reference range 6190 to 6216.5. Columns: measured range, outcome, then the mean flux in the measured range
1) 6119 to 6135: 0.043 mag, 12.7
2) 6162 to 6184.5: 0.061 mag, 12.5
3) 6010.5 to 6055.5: -0.008 mag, 13.3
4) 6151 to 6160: 0.030 mag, 12.9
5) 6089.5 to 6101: 0.057 mag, 12.5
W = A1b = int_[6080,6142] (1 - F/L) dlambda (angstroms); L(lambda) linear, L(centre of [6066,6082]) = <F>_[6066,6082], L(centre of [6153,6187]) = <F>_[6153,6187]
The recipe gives 2.2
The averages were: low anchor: 13.5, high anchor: 12.6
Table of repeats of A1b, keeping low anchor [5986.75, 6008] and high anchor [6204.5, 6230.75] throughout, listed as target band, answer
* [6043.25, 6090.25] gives -0.7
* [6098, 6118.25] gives 0.5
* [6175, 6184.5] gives 0.2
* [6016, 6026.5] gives 0.1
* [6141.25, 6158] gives 0.0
